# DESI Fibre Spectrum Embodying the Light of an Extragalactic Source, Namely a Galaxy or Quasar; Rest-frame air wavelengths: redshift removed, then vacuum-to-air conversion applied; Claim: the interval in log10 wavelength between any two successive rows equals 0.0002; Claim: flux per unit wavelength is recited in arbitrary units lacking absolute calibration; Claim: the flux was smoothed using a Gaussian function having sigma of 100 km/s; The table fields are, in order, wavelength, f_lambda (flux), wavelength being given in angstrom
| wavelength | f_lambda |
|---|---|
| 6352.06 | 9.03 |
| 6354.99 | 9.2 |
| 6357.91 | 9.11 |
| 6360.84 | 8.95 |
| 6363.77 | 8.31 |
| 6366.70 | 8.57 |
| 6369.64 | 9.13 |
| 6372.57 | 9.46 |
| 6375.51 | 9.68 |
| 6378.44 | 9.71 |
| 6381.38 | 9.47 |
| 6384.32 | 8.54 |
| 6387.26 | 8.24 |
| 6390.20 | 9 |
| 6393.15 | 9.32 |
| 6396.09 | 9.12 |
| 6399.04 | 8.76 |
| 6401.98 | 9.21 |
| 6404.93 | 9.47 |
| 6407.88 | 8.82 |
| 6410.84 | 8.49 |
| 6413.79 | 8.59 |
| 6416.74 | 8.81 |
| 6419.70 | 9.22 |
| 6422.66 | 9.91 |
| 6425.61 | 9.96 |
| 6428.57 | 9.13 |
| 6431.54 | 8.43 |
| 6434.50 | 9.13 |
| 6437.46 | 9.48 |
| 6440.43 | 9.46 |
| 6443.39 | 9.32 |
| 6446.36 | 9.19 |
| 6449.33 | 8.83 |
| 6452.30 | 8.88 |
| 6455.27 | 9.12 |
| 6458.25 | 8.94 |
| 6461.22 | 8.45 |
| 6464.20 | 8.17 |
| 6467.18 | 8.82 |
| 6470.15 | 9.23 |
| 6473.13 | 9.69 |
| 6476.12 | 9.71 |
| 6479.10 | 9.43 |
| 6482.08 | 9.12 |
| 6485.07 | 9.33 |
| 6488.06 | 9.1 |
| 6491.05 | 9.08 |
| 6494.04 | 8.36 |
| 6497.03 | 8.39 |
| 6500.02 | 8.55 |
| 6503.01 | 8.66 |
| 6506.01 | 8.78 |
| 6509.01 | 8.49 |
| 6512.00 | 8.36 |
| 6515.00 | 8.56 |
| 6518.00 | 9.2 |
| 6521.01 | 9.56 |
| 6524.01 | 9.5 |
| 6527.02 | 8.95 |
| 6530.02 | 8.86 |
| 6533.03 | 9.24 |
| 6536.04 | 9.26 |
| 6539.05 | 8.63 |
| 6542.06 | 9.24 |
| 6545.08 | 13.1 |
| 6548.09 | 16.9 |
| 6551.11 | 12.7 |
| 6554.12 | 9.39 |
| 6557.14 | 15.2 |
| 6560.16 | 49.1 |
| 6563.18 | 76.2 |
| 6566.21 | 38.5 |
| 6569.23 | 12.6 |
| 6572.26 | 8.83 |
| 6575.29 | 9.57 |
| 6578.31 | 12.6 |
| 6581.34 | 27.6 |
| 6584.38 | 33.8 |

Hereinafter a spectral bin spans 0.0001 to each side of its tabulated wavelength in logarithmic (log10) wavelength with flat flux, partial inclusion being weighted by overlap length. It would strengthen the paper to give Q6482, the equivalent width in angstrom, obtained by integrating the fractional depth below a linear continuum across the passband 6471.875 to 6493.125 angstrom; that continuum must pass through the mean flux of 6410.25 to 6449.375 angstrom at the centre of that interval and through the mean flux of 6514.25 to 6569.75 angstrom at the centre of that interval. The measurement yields 6.26 angstrom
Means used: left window 9.17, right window 17.9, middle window 9.32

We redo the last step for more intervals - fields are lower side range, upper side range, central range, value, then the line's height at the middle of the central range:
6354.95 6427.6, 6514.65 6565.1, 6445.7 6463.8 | 5.3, 12.5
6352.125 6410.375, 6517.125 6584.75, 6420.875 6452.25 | 7.0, 12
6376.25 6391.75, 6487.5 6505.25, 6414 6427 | -0.7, 8.91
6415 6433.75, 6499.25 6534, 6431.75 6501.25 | 0.4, 9.08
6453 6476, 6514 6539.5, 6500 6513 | 0.7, 9.06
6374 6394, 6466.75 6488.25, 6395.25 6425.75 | 0.3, 9.19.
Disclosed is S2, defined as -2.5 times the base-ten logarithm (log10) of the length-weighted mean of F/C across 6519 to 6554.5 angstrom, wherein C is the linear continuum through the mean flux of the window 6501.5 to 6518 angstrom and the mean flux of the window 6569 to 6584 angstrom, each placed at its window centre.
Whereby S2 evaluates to 0.11 mag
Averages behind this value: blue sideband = 8.63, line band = 10.5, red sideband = 15.9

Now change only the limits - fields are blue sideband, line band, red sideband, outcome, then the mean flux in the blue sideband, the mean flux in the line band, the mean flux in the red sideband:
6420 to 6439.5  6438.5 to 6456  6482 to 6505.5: 0.01 mag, 9.34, 9.14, 8.8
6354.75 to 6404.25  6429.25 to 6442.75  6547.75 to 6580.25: 0.44 mag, 9.05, 9.14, 24.1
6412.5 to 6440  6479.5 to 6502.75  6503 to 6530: 0.02 mag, 9.2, 8.87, 8.91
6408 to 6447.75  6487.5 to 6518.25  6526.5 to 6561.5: 0.39 mag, 9.15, 8.65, 14.2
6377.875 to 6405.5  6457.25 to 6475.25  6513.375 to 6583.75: 0.41 mag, 9.05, 8.91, 17.3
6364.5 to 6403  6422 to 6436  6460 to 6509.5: -0.03 mag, 9.08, 9.28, 8.91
